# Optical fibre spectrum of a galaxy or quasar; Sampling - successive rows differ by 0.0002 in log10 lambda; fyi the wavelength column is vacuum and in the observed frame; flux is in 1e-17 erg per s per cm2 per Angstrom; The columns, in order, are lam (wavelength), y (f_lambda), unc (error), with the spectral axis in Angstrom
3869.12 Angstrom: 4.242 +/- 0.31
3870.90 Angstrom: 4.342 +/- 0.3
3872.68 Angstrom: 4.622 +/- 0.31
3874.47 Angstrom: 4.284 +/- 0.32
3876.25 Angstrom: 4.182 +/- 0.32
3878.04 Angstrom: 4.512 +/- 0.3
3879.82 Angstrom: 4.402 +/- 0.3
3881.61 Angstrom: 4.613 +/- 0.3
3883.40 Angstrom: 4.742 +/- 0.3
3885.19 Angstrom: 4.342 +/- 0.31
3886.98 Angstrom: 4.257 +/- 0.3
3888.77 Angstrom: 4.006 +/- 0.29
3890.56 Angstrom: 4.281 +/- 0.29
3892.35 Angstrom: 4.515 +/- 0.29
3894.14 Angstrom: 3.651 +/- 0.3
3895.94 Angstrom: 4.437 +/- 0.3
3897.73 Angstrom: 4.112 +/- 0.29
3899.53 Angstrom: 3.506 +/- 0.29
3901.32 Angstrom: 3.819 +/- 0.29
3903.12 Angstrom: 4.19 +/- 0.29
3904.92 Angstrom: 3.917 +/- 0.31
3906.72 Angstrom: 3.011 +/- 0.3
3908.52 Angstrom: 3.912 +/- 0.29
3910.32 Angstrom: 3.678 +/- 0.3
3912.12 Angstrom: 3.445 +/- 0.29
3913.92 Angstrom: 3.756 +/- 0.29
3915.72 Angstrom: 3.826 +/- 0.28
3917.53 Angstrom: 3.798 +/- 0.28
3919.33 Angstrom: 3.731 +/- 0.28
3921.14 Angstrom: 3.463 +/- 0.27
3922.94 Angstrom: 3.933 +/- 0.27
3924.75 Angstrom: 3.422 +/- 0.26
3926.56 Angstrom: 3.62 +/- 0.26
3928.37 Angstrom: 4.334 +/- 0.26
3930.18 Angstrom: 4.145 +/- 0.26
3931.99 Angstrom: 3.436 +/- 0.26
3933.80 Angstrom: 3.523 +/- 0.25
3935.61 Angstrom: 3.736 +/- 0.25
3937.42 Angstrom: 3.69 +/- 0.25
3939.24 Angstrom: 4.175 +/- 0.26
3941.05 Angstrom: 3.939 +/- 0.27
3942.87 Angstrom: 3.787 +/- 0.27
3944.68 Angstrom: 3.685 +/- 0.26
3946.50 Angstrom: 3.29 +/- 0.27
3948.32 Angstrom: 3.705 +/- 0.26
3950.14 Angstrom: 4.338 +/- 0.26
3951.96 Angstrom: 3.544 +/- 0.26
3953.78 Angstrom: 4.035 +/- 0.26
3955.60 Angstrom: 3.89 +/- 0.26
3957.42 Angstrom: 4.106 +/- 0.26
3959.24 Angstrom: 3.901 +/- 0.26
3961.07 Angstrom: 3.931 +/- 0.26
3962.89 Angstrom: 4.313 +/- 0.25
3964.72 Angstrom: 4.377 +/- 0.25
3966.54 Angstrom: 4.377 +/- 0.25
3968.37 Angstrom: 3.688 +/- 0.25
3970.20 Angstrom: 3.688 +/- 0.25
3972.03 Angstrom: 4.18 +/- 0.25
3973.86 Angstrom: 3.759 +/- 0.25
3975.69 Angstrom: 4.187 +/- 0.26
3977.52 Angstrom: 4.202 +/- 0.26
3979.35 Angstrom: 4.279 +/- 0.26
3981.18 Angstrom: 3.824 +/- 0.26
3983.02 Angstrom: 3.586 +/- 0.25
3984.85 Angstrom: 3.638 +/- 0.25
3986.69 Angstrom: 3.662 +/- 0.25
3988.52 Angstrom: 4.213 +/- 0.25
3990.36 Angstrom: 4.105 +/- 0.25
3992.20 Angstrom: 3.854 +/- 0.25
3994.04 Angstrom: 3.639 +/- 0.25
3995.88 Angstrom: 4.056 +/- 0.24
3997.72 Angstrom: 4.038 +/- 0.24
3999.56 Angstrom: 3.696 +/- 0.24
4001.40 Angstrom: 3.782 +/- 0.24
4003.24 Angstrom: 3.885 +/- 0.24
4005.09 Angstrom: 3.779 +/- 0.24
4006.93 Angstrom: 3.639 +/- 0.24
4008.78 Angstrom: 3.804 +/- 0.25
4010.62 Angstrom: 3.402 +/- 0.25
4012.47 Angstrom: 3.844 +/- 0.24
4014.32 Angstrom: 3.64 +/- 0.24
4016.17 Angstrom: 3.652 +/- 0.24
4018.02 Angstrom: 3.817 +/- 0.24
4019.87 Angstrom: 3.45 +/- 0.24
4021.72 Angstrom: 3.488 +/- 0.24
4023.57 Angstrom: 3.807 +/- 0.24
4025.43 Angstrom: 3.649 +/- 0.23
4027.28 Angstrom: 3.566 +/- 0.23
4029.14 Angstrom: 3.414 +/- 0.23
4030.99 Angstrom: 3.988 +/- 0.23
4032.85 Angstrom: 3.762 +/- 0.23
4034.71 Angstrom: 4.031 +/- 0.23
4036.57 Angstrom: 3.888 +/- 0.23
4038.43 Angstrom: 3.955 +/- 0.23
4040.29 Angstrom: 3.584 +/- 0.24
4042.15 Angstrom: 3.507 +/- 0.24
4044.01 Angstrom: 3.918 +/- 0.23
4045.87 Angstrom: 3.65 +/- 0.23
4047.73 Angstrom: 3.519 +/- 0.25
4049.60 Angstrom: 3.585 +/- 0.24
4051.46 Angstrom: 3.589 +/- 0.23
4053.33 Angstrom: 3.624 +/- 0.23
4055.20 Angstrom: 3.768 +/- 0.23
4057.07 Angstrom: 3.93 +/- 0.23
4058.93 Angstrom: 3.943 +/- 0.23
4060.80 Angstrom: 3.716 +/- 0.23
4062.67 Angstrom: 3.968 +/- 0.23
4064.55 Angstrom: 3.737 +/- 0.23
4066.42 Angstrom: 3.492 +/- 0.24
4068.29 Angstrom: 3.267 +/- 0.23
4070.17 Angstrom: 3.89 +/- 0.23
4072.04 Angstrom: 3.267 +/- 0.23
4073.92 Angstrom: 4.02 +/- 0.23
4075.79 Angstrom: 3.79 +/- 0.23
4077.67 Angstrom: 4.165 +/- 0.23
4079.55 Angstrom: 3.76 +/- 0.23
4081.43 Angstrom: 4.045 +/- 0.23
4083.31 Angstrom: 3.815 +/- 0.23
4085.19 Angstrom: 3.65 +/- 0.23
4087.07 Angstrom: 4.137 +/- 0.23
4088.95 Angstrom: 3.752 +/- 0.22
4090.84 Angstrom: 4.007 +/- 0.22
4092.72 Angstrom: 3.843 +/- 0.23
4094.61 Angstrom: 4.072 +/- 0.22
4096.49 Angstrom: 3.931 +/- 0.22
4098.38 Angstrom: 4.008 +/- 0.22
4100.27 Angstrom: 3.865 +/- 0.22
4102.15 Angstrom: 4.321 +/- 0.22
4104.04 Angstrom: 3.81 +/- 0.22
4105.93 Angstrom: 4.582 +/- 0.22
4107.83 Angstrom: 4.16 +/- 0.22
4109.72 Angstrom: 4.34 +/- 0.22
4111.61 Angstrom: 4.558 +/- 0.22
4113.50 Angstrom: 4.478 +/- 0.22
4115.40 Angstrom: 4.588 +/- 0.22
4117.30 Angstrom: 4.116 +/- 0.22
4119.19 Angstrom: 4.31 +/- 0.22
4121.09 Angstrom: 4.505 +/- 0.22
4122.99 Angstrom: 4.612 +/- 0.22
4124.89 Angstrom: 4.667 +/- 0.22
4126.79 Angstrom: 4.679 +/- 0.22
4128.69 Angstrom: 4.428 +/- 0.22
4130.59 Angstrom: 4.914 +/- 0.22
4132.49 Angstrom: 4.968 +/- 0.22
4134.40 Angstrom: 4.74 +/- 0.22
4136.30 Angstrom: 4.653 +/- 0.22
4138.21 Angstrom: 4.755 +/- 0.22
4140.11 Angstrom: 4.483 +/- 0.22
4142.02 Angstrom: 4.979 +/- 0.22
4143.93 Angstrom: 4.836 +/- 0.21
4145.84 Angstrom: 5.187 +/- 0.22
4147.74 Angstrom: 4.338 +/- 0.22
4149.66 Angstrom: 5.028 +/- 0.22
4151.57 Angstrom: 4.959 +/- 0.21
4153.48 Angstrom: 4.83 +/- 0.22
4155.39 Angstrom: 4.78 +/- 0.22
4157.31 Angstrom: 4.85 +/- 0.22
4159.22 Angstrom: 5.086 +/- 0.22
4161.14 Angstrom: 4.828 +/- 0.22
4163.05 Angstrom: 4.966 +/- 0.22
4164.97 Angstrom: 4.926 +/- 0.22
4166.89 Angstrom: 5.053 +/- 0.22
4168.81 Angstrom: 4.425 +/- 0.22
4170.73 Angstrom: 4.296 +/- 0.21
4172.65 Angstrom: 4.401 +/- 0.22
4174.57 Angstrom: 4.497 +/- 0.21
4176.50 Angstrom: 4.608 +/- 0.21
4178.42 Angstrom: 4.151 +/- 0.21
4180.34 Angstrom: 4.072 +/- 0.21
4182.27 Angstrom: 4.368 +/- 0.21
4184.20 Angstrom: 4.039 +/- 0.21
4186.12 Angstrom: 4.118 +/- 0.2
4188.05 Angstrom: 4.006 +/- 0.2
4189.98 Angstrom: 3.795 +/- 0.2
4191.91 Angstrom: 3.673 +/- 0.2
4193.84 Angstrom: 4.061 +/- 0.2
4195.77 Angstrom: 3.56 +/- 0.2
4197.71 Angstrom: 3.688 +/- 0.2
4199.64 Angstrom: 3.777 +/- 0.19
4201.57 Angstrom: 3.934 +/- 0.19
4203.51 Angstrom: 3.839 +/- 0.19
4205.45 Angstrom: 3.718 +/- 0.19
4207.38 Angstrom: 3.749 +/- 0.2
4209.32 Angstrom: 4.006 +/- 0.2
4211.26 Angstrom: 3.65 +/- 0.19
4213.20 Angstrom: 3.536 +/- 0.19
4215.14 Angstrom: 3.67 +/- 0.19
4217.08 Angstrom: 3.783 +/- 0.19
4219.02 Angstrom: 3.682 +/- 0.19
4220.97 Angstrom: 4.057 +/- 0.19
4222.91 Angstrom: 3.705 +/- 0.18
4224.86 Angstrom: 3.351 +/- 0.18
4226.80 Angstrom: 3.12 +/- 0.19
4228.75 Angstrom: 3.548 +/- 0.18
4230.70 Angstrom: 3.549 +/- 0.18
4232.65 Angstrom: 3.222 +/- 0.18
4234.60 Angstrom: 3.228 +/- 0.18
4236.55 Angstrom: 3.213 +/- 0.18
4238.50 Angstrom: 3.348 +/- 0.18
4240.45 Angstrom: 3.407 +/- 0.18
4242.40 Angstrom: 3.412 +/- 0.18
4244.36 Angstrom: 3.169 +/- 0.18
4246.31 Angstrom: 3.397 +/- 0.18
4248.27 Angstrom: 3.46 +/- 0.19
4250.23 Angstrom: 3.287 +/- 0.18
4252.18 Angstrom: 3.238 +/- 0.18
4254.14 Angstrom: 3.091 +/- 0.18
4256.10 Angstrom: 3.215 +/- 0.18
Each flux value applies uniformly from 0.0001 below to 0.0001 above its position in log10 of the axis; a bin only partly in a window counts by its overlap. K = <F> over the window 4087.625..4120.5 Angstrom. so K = 4.17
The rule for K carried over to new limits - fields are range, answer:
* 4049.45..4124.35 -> 3.98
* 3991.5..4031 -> 3.72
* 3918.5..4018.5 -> 3.85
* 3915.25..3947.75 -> 3.75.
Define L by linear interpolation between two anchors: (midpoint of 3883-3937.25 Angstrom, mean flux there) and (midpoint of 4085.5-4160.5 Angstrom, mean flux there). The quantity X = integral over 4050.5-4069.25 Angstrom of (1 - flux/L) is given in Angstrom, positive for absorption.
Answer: 2.62 Angstrom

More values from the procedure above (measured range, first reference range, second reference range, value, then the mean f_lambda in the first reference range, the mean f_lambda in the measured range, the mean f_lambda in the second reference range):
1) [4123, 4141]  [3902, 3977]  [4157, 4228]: -3.04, 3.84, 4.7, 4.07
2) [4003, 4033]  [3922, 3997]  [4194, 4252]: 1.16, 3.9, 3.67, 3.56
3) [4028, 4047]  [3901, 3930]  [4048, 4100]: 0.13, 3.75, 3.77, 3.8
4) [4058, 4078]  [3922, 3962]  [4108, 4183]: 2.74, 3.83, 3.74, 4.64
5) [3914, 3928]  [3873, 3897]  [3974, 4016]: 1.54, 4.33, 3.71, 3.85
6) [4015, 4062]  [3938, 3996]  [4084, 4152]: 5.08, 3.93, 3.71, 4.42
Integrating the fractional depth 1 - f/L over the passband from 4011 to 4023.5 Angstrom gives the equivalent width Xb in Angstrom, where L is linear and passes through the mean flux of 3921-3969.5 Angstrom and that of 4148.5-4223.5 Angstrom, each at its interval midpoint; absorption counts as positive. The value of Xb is 1.0 Angstrom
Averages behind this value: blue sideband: 3.87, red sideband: 4.21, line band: 3.65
